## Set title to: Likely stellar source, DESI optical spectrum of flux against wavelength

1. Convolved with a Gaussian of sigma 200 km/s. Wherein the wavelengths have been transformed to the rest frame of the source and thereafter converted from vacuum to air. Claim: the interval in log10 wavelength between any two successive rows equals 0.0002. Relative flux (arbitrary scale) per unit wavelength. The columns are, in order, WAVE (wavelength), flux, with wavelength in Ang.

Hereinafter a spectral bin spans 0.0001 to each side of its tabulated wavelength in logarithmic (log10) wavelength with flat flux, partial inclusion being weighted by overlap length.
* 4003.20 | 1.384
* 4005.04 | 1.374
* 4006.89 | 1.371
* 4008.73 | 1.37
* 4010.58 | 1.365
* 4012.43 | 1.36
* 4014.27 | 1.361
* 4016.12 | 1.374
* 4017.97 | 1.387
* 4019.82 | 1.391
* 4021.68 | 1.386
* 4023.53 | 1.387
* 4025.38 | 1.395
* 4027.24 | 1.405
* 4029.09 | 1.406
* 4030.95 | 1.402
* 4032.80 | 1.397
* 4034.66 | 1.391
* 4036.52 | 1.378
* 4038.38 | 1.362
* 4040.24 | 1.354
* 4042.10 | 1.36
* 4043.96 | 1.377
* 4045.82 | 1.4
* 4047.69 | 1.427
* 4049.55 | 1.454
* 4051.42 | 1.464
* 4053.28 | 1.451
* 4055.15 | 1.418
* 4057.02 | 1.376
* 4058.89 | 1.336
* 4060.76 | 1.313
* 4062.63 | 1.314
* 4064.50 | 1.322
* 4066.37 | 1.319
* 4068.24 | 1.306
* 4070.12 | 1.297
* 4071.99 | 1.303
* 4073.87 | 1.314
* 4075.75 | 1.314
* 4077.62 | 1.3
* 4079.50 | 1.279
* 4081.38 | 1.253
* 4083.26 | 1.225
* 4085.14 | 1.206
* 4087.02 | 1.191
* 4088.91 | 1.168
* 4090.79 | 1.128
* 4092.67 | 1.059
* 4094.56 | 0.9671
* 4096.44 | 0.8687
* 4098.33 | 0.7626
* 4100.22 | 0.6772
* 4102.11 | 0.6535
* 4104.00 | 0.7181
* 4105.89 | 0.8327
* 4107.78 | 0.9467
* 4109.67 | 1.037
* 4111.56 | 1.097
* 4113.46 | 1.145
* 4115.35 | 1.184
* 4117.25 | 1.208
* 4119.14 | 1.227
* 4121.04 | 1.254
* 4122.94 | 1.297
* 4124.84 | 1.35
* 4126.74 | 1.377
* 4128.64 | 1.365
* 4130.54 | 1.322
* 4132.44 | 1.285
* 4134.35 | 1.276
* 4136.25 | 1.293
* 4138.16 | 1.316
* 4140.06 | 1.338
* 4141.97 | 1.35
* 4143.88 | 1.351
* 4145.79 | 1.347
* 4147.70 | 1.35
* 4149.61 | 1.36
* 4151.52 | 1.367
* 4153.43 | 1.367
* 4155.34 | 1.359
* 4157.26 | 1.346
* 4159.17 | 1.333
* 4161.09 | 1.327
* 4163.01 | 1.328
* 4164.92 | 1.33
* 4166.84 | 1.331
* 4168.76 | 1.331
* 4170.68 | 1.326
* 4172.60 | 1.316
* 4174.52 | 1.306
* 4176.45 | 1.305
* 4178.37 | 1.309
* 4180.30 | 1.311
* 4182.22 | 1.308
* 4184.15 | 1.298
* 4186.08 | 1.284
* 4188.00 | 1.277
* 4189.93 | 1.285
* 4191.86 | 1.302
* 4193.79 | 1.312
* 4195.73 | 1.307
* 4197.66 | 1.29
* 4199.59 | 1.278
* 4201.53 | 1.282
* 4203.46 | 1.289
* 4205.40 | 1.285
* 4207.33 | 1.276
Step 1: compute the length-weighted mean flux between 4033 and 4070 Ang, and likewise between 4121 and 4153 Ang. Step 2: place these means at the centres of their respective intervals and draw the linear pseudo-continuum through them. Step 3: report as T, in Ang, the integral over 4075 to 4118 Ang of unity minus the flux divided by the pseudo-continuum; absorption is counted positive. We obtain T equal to 9.6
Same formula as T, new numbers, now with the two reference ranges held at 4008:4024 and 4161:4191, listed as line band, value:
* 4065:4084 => 0.8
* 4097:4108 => 4.8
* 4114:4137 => 0.8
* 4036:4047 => -0.1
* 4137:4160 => -0.5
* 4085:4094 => 1.4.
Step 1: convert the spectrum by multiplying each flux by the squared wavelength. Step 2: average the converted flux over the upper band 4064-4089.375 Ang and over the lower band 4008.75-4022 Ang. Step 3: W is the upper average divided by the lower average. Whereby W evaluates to 1.0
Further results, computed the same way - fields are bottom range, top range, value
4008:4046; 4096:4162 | 0.91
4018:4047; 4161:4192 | 1.01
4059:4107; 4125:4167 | 1.23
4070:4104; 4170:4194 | 1.25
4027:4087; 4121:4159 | 1.03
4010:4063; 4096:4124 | 0.75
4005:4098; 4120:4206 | 1.06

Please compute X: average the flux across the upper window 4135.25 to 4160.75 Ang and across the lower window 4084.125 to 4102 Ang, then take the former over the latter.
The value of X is 1.4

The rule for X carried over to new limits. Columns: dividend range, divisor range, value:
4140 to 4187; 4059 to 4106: 1.18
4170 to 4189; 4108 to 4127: 1.08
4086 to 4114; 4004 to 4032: 0.69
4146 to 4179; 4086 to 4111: 1.44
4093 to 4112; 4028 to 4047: 0.62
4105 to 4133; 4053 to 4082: 0.90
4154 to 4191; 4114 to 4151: 1.01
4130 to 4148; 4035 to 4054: 0.94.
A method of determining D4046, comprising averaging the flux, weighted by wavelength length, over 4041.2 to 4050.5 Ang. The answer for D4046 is 1.4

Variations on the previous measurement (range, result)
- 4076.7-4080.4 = 1.29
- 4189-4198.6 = 1.3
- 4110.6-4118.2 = 1.16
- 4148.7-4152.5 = 1.36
